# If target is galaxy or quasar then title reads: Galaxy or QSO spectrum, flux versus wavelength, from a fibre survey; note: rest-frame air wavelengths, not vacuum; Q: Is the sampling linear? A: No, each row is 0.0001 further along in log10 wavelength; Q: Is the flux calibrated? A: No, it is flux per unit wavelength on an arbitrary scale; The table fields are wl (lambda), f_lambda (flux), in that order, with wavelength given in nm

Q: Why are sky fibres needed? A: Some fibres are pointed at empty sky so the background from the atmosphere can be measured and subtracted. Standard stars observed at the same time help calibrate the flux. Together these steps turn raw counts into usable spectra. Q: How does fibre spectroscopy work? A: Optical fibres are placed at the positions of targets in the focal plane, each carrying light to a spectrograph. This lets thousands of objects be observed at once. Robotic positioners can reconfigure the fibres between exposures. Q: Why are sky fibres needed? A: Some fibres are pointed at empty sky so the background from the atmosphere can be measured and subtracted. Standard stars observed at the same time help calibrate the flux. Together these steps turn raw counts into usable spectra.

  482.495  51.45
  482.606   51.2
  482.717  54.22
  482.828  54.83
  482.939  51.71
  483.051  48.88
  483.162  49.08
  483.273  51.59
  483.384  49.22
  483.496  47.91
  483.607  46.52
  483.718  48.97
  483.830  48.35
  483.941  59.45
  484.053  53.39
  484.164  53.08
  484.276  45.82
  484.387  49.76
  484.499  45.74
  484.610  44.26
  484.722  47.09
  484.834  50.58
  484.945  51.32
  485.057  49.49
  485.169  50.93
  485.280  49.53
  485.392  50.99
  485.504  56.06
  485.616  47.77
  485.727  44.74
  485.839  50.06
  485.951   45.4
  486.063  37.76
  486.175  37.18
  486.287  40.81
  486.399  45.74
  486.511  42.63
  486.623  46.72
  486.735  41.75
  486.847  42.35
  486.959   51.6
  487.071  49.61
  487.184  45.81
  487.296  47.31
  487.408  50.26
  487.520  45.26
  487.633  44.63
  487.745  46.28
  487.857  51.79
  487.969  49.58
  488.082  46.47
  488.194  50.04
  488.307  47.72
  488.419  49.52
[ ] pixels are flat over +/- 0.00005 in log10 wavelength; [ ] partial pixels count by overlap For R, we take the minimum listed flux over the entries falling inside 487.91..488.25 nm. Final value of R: 46.47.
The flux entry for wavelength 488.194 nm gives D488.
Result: 50.04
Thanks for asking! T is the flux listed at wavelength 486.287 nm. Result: 40.81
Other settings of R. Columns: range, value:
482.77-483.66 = 46.52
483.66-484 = 48.35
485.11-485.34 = 49.53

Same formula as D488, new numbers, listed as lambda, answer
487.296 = 47.31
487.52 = 45.26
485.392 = 50.99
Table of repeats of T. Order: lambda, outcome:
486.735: 41.75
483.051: 48.88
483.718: 48.97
